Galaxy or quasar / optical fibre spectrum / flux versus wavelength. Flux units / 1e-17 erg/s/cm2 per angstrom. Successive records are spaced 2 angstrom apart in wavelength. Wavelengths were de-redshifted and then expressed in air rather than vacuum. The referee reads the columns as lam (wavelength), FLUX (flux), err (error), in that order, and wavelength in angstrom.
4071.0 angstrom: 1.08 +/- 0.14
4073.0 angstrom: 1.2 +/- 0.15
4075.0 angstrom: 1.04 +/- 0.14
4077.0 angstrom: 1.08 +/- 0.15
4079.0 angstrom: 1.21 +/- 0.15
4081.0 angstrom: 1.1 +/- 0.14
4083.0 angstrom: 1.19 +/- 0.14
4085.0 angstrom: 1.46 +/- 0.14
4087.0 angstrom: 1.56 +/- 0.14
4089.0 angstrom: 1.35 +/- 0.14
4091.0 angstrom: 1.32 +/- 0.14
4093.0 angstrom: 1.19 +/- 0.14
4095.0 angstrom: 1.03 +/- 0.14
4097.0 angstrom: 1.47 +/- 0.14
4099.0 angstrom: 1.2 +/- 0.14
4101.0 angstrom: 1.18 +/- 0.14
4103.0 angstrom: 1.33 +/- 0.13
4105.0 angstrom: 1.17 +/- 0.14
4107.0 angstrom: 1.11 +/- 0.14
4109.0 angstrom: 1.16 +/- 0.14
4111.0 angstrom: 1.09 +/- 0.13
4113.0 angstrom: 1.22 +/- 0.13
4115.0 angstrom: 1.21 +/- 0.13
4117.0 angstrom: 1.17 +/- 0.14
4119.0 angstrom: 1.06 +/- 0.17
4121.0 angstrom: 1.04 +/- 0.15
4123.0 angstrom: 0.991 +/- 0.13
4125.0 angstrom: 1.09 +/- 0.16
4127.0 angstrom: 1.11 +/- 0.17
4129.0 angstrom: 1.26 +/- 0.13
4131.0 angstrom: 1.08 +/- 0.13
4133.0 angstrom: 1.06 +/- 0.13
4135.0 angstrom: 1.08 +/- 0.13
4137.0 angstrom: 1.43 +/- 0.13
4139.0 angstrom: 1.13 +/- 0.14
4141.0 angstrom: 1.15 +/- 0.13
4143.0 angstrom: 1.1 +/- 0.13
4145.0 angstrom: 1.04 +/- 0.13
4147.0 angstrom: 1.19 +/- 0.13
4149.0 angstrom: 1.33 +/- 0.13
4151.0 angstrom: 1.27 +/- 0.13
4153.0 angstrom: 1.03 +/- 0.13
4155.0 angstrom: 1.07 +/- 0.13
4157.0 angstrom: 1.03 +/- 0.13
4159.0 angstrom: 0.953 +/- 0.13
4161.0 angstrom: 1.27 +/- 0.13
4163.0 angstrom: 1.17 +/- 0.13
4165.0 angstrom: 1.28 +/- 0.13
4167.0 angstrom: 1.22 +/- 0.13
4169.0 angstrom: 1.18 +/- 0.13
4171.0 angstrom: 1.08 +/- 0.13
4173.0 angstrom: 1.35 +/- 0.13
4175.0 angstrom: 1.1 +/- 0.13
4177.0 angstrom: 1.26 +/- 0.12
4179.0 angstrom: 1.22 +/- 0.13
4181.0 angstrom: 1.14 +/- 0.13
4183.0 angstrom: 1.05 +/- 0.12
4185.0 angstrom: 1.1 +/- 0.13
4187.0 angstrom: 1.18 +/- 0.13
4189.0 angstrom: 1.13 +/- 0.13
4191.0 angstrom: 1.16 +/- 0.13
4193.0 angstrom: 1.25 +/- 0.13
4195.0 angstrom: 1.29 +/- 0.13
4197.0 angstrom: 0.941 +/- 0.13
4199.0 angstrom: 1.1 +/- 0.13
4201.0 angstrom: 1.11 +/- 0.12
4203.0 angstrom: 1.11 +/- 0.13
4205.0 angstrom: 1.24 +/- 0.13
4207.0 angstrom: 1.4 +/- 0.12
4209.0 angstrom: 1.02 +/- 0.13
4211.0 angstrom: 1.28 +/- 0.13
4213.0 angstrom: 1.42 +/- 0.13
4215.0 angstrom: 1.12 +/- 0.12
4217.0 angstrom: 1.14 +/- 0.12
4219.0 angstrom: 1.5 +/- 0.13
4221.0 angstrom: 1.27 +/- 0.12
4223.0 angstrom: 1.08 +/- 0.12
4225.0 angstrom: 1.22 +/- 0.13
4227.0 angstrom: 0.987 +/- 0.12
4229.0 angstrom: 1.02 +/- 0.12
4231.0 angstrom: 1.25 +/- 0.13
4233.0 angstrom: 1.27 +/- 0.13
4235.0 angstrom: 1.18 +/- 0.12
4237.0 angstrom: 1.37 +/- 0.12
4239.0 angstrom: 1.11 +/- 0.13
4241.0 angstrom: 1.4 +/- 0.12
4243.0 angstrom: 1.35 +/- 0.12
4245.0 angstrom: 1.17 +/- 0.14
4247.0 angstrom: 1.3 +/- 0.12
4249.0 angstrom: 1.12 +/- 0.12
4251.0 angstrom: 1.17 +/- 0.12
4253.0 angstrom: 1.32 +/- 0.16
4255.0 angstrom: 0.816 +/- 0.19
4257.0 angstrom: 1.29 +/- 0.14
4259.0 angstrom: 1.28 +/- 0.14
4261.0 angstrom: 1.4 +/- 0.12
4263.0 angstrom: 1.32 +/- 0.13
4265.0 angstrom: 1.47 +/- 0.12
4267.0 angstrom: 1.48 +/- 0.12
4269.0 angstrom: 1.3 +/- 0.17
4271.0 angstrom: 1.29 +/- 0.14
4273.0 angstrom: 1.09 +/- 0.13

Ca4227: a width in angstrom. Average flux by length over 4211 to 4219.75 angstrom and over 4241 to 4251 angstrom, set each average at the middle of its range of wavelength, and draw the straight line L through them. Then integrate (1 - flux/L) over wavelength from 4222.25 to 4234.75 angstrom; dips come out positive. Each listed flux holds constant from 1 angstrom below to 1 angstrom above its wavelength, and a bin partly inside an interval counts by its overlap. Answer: 1.3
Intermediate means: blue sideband 1.29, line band 1.14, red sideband 1.24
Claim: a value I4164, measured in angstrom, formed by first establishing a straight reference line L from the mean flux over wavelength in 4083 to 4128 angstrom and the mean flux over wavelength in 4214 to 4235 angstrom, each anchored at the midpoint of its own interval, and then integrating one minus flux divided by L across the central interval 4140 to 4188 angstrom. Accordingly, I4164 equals 1.5 angstrom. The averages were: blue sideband 1.2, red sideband 1.19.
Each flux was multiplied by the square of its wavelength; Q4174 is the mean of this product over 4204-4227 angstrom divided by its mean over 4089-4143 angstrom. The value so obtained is 1.1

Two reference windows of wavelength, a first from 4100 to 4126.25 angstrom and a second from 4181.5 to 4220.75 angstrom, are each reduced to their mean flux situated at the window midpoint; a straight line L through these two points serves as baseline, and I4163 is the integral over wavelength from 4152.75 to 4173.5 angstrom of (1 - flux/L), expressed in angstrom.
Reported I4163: 0.3 angstrom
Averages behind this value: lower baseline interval 1.14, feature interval 1.15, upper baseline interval 1.19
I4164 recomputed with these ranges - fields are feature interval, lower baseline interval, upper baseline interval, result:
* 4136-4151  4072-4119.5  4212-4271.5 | 0.3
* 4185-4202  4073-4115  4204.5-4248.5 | 1.2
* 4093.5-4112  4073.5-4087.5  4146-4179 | 0.2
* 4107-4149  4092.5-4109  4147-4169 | 1.8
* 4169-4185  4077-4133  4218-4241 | 0.5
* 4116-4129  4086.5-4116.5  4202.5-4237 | 1.5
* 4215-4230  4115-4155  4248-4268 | 0.7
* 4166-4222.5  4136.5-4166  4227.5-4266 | 0.2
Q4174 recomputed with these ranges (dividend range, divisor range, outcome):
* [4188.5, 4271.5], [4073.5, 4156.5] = 1.10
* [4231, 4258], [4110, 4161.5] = 1.14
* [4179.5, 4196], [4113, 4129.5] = 1.08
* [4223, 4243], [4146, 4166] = 1.08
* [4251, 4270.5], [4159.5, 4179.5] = 1.12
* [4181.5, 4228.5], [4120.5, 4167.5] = 1.06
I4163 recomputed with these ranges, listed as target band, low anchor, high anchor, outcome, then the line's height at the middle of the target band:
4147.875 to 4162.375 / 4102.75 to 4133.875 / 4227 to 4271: 0.3 angstrom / 1.16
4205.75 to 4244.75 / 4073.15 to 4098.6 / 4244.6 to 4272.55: 1.0 angstrom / 1.26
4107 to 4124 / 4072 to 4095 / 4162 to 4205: 1.3 angstrom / 1.21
